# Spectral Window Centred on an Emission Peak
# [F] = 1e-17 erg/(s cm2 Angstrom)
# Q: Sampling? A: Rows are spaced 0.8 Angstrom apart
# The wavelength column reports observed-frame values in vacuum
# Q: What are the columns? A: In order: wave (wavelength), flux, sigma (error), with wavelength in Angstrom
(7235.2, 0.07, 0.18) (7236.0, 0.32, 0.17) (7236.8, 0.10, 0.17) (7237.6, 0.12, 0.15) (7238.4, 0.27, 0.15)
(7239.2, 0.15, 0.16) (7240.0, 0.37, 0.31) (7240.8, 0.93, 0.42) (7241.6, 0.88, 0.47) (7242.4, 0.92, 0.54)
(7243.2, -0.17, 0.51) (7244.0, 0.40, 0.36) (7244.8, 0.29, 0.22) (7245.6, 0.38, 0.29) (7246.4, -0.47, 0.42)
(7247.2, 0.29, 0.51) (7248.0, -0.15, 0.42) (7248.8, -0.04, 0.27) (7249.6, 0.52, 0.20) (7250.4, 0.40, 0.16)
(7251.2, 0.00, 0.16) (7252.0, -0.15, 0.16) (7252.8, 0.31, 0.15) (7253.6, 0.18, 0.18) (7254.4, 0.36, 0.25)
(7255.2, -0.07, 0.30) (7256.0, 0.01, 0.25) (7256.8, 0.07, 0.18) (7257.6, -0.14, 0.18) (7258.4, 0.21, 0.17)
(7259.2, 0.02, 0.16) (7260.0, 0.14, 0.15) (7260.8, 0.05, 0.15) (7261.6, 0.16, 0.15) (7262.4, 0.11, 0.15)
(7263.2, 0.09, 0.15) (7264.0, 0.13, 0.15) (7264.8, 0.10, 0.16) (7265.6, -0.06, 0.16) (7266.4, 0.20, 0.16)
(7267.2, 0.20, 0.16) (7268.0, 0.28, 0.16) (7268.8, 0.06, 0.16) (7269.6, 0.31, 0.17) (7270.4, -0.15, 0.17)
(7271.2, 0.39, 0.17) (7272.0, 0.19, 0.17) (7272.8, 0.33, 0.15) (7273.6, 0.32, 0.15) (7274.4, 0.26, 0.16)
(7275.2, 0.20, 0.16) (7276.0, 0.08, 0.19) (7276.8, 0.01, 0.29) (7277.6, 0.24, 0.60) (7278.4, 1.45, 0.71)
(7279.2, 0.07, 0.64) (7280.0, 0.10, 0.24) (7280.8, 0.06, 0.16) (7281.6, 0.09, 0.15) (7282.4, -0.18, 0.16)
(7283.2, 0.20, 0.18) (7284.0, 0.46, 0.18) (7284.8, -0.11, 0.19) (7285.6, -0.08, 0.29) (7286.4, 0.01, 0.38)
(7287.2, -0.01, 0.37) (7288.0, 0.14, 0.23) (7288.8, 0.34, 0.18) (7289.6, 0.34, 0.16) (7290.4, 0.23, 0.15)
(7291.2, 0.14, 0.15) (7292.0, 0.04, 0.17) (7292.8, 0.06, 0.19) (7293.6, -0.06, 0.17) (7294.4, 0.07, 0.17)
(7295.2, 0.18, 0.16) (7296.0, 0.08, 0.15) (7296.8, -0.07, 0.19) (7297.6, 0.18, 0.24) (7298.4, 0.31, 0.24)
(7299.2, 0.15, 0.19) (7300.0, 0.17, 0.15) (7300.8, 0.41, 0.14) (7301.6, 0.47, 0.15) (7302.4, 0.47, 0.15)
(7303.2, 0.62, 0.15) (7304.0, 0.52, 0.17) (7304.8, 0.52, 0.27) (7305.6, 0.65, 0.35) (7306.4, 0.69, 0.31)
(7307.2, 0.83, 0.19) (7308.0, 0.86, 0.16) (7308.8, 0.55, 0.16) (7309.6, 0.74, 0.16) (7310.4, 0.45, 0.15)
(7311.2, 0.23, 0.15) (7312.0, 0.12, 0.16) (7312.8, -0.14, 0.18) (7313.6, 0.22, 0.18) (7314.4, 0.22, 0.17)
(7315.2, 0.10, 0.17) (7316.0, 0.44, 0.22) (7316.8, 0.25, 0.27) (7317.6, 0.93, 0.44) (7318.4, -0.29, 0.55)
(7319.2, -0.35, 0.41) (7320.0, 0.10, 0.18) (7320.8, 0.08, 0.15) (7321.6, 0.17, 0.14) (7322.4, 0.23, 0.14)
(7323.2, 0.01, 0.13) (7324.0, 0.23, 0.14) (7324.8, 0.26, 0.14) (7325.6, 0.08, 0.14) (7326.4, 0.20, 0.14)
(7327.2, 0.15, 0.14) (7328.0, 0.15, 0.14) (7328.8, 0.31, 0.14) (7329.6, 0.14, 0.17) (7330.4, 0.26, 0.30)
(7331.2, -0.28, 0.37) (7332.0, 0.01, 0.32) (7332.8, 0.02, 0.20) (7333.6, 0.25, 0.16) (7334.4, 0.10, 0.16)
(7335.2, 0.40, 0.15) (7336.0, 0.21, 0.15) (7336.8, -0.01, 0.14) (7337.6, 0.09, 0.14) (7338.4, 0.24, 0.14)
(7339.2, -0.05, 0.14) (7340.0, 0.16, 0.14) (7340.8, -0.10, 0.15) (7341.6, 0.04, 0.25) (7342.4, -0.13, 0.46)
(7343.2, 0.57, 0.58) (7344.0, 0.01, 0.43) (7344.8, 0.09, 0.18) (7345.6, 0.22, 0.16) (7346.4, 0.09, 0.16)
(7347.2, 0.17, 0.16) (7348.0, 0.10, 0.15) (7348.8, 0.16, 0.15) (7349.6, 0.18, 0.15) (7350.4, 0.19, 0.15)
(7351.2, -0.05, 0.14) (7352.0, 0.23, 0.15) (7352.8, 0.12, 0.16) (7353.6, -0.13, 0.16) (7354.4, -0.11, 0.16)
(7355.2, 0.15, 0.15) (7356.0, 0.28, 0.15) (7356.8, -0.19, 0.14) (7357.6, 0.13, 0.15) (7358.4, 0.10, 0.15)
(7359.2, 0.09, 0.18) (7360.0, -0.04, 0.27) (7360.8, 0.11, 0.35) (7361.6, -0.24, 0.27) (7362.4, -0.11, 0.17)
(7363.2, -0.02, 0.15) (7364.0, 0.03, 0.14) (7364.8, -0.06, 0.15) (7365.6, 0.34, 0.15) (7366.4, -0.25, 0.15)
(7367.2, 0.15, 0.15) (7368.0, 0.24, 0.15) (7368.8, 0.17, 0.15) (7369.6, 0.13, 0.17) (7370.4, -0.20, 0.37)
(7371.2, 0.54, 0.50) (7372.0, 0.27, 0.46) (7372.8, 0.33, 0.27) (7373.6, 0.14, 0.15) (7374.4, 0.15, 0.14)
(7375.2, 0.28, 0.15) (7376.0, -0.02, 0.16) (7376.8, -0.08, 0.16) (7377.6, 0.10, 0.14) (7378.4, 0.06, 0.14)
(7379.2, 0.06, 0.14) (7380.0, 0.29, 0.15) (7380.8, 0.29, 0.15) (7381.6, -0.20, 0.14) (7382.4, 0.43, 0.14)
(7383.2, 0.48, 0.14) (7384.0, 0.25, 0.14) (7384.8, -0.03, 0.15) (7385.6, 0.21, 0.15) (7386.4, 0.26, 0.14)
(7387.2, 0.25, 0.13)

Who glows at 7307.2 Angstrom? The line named [O II]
